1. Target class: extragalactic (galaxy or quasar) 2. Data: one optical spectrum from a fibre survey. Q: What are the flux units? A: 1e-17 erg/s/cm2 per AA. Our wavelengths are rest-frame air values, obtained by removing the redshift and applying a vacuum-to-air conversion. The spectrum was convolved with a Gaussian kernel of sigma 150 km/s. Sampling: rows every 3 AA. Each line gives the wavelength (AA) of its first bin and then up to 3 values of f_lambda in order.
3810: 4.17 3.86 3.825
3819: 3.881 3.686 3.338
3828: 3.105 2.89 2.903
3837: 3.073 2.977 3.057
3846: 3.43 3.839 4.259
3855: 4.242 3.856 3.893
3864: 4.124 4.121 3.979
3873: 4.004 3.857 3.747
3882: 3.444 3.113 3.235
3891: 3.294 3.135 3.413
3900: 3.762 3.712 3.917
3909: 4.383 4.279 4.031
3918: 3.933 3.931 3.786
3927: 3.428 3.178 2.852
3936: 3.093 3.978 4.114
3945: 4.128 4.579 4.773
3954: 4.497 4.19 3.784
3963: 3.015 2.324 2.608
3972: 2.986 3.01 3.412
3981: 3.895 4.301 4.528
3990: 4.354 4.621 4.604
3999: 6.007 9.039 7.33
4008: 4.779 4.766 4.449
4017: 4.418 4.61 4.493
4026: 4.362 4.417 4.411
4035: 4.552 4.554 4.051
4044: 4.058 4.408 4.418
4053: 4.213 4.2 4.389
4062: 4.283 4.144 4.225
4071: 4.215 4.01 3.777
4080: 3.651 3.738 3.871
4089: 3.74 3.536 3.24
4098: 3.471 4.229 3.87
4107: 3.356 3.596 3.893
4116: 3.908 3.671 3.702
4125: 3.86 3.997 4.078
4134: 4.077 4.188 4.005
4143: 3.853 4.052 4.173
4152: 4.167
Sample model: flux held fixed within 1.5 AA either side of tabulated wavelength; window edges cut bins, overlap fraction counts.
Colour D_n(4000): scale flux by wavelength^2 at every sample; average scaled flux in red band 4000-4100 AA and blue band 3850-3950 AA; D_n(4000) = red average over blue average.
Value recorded 1.26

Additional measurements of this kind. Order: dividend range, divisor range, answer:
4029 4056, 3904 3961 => 1.16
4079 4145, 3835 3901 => 1.19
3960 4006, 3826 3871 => 1.30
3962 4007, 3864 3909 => 1.27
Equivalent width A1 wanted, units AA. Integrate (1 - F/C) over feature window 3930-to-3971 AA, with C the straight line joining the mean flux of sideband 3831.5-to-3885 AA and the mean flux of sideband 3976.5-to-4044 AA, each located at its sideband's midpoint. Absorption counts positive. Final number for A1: 6.48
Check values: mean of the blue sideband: 3.66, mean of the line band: 3.66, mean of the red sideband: 4.8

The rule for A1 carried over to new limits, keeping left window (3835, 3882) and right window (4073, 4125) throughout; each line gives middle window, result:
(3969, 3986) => 1.2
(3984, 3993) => -1.7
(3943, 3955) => -2.4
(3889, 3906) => 1.1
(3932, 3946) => 0.4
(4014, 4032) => -3.5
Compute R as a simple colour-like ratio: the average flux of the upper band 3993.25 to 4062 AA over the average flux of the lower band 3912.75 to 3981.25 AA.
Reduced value 1.33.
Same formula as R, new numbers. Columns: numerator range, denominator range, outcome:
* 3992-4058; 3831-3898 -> 1.36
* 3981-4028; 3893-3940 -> 1.38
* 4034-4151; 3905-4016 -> 0.95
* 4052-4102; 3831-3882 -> 1.07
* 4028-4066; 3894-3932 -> 1.14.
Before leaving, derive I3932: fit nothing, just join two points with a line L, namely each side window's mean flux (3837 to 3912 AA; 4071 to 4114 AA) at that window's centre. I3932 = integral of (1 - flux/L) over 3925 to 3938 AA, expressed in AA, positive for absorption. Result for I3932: 1.8 AA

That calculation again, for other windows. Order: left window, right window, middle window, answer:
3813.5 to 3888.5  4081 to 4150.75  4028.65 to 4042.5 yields -2.3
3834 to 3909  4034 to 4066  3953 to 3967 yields 1.4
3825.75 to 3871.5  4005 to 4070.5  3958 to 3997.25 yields 5.0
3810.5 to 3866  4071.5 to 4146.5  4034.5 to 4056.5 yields -3.1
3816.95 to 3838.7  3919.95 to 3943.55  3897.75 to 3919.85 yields -3.2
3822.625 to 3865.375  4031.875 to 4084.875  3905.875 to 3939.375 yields 0.3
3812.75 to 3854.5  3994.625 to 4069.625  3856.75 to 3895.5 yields 0.5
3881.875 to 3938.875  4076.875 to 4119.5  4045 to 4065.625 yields -3.5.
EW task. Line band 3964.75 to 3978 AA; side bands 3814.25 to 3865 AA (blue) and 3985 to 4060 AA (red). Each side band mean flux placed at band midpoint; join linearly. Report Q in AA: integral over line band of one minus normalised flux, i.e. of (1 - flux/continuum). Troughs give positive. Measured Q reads 4.87 AA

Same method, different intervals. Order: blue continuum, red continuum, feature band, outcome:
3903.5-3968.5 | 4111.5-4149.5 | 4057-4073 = -1.4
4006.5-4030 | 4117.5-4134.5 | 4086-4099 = 1.7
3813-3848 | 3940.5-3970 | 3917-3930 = 0.0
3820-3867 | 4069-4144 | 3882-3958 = -3.3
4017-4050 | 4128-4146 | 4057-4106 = 3.9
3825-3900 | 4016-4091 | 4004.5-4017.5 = -3.2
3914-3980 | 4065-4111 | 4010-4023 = -3.0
